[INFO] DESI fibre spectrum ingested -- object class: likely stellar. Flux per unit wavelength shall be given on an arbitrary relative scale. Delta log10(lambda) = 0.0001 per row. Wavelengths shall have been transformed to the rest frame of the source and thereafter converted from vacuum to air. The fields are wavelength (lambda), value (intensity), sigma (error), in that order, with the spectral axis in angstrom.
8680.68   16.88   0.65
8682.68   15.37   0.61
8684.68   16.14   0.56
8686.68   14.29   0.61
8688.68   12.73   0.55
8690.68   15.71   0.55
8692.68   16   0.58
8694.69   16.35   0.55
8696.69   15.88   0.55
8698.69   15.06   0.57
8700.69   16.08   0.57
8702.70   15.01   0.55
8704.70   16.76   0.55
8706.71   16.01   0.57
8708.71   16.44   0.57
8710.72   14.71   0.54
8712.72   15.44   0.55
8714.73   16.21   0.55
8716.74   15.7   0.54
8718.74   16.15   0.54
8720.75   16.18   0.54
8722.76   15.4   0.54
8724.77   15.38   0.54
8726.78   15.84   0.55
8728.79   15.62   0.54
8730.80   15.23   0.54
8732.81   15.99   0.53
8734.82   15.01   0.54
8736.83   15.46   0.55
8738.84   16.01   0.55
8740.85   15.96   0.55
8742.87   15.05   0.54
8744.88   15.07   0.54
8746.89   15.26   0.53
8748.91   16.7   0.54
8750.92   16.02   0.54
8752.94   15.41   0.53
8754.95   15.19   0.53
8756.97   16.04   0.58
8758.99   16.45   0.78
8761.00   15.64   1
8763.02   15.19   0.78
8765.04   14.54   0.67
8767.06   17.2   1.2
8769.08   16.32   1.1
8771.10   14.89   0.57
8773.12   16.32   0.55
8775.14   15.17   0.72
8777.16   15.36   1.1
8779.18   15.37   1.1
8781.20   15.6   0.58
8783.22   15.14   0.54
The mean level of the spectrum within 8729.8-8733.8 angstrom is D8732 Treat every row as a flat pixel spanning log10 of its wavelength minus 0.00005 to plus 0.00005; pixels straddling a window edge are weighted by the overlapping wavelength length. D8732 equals 15.6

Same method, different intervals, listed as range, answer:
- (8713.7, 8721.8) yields 16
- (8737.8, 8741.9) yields 16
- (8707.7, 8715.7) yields 15.7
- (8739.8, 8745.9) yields 15.4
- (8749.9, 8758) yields 15.7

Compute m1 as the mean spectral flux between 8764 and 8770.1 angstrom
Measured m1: 16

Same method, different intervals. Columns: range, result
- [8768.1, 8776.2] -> 15.7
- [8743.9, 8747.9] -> 15.2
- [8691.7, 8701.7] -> 15.9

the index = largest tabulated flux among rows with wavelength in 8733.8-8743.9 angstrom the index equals 16.01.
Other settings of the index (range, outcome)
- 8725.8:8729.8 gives 15.84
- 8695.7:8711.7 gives 16.76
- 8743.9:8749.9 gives 16.7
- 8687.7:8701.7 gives 16.35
